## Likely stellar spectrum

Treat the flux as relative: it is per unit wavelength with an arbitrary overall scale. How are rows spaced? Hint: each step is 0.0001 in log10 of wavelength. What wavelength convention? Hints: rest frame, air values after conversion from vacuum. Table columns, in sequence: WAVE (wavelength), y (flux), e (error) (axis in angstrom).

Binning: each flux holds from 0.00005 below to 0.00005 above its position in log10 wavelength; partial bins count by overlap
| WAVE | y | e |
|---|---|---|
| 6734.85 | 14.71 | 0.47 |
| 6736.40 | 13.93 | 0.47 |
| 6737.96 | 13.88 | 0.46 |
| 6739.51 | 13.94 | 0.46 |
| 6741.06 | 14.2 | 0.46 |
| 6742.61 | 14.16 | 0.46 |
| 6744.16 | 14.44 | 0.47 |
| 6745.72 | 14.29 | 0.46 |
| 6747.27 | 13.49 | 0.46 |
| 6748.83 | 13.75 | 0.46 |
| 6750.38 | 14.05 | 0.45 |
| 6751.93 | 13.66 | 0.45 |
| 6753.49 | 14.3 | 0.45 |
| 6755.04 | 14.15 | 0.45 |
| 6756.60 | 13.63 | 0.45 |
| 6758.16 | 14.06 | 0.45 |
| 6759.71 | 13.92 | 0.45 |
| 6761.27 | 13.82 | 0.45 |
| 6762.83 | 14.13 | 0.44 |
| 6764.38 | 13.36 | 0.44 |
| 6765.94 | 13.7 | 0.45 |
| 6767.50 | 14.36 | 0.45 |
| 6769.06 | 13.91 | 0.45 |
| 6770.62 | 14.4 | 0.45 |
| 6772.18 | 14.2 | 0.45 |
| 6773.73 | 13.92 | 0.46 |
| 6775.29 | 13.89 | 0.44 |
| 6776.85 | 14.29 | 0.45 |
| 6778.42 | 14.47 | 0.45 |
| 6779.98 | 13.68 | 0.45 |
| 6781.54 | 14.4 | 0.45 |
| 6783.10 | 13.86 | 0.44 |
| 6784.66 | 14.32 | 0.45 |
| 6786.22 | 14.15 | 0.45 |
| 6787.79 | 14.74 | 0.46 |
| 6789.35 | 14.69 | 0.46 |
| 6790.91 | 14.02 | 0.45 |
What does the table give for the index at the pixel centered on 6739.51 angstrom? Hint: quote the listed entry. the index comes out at 13.94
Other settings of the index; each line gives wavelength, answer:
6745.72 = 14.29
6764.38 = 13.36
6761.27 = 13.82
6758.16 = 14.06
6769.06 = 13.91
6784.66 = 14.32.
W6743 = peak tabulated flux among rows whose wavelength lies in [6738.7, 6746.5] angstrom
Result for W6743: 14.44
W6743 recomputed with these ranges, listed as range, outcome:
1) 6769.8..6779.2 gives 14.47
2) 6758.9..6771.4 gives 14.4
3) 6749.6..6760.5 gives 14.3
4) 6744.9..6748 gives 14.29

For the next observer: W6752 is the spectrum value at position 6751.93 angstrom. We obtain 13.66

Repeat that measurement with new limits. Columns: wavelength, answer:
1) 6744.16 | 14.44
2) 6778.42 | 14.47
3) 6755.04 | 14.15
